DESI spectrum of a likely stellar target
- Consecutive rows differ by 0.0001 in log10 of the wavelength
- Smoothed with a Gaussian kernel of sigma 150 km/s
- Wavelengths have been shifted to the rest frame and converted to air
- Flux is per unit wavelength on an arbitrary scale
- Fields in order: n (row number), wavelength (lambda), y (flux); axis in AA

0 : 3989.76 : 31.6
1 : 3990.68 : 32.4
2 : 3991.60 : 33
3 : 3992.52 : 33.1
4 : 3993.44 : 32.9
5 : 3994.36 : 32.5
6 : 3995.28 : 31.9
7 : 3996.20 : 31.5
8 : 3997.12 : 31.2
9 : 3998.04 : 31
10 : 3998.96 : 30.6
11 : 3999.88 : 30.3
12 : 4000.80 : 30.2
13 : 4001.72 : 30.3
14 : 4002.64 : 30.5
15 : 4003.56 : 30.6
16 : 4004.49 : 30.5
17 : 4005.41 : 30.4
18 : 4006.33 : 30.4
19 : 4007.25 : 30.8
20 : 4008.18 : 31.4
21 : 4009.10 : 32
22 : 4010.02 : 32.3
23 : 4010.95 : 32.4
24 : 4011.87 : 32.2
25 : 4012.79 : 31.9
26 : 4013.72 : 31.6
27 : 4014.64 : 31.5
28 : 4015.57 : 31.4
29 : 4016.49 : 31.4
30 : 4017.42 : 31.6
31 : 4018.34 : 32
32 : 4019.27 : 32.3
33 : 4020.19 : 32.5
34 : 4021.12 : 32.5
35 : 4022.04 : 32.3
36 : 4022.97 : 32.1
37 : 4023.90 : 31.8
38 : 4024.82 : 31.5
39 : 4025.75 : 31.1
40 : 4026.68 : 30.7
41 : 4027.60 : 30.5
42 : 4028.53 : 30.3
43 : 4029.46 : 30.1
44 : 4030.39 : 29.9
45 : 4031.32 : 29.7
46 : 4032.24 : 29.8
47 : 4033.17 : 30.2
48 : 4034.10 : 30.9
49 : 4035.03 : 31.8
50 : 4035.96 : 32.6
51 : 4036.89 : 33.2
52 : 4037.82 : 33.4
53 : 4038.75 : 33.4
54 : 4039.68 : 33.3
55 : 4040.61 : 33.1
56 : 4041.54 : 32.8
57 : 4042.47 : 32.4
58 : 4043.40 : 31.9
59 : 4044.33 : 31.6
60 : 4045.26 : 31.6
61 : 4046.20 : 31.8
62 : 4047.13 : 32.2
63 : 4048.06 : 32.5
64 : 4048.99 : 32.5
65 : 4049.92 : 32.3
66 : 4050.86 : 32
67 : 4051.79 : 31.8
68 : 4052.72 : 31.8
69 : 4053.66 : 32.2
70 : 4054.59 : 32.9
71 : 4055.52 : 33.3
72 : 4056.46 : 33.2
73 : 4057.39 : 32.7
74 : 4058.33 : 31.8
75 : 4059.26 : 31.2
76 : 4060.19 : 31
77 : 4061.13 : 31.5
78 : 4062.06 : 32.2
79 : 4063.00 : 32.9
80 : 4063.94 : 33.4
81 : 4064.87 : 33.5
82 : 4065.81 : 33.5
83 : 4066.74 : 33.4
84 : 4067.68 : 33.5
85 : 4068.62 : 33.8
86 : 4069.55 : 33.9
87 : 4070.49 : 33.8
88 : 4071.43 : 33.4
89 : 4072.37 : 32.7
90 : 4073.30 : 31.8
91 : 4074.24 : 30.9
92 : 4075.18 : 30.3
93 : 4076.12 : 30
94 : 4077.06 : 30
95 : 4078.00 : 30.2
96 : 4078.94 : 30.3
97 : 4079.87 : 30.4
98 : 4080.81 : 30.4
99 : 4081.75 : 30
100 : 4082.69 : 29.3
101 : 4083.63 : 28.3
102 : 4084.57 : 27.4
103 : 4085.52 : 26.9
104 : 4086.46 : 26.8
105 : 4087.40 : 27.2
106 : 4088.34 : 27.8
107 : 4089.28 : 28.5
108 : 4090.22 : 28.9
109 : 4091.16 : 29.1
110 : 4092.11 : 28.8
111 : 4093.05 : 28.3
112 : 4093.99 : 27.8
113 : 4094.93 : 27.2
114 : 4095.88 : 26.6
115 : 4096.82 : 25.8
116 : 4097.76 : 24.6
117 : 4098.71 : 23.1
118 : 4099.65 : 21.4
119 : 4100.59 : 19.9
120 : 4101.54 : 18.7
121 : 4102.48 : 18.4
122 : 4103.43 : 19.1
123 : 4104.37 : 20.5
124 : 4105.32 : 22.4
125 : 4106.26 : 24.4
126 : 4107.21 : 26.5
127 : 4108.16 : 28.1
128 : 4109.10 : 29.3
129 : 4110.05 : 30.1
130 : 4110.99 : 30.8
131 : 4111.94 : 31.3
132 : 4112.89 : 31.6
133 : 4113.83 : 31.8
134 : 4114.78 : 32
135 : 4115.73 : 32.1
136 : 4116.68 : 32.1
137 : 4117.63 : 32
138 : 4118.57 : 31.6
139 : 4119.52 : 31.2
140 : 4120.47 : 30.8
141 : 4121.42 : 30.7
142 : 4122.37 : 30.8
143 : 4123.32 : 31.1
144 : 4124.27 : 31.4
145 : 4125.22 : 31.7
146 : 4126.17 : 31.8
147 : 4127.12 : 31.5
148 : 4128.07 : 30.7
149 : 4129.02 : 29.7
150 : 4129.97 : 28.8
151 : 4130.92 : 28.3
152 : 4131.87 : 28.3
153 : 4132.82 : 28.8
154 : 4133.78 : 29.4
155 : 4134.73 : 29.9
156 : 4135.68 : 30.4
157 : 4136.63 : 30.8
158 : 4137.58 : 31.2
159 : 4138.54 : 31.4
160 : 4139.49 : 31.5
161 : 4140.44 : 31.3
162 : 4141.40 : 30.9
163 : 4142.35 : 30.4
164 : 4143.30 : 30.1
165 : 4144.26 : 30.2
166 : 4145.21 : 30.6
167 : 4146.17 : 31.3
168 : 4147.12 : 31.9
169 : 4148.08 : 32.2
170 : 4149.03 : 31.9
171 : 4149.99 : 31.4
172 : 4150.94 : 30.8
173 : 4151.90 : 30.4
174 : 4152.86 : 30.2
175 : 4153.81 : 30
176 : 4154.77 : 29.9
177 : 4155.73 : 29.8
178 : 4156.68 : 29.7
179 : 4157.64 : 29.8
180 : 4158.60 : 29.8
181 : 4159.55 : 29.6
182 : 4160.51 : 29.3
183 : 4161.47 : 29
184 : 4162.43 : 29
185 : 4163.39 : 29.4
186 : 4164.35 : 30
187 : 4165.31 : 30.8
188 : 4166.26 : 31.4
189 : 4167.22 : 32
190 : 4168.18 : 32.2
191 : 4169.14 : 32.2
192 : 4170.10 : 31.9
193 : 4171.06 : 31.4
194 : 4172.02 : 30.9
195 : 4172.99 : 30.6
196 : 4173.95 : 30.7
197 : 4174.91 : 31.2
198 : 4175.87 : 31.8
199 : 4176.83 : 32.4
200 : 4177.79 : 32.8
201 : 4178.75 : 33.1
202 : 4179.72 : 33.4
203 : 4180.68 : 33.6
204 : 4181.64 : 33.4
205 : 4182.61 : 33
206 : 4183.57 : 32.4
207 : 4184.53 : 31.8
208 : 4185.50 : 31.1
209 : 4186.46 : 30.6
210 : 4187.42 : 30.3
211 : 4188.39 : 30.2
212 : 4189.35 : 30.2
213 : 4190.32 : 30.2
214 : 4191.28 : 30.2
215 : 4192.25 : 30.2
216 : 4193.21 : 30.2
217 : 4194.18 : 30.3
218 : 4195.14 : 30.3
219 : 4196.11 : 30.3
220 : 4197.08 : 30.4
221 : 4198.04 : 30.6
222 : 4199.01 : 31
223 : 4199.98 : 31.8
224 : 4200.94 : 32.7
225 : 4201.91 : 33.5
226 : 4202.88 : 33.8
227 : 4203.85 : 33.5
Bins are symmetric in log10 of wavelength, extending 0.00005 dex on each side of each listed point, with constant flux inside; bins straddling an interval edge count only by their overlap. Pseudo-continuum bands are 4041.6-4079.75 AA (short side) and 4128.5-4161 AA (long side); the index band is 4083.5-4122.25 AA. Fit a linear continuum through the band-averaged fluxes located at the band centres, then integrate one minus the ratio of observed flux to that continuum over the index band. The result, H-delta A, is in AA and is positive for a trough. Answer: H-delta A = 4.8 AA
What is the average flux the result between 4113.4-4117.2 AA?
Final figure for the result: 31.9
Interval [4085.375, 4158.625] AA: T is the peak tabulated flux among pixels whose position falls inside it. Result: 32.2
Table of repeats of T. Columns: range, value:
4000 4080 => 33.9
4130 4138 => 31.2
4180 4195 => 33.6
